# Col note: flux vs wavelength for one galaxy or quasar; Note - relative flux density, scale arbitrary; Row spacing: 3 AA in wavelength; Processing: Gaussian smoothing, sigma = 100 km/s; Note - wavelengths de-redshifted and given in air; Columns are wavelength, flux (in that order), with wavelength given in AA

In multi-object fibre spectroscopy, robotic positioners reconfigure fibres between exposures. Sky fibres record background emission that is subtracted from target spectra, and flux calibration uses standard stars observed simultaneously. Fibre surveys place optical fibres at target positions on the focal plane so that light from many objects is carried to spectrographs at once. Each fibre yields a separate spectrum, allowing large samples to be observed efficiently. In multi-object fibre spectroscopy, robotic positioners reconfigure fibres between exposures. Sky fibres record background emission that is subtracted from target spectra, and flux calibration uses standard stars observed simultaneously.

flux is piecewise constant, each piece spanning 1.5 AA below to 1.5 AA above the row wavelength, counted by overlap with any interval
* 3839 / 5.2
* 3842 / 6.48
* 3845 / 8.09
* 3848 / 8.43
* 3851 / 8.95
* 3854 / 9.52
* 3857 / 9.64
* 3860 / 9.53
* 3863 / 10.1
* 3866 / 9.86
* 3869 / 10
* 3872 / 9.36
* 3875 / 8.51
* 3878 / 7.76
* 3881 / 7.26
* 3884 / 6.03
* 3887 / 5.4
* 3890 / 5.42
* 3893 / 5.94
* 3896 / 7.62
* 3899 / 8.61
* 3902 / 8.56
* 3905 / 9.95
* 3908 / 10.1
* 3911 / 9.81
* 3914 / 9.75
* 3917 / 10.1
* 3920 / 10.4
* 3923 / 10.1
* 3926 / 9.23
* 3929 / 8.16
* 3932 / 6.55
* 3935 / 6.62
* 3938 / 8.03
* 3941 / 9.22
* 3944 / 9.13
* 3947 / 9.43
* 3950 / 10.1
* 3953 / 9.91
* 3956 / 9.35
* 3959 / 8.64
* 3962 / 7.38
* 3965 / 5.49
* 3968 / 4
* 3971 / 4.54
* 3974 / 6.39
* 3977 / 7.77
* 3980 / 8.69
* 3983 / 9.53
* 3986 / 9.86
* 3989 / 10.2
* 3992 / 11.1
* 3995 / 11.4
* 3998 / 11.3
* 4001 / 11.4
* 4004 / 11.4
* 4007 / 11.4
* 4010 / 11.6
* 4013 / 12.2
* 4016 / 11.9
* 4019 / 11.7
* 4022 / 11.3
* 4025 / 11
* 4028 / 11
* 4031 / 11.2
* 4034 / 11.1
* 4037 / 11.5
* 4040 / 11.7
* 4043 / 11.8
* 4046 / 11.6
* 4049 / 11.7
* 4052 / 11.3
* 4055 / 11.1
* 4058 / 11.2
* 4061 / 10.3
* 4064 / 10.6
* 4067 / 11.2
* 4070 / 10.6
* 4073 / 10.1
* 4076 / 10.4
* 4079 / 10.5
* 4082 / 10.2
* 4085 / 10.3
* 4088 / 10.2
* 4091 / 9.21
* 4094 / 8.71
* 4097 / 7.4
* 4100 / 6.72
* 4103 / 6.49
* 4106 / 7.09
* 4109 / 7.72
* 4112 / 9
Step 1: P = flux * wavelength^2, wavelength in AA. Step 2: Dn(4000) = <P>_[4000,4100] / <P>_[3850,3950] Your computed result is 1.35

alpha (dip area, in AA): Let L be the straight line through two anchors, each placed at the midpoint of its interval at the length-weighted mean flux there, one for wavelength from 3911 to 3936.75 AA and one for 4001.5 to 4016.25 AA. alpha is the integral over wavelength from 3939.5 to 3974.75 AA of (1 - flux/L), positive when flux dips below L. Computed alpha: 7.39 AA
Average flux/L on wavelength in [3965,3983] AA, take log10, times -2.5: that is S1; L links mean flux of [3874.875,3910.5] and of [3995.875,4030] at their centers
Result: 0.50 mag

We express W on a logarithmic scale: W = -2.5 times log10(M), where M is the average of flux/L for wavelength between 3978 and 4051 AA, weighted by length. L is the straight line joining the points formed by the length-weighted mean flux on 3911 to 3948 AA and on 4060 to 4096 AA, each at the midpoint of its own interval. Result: -0.16 mag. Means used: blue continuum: 8.92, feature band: 11.1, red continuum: 10.2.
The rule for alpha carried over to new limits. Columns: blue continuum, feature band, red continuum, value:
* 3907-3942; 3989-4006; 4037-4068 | -1.6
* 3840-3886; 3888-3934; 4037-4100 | 1.9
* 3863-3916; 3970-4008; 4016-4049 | 3.1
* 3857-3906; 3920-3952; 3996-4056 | 2.2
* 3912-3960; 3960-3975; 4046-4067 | 6.2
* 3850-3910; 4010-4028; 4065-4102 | -4.6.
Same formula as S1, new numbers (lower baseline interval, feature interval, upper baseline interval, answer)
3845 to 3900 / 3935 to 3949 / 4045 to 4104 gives 0.01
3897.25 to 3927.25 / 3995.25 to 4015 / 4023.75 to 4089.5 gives -0.11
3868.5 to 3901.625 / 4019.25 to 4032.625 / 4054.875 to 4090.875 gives -0.15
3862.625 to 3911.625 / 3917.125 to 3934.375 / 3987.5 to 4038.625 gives 0.03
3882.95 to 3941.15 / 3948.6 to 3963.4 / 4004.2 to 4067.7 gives 0.03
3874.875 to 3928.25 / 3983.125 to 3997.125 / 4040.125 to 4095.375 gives -0.11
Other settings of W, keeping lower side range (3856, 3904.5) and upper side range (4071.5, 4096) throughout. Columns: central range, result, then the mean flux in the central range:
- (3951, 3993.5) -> 0.11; 8.08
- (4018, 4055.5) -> -0.20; 11.4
